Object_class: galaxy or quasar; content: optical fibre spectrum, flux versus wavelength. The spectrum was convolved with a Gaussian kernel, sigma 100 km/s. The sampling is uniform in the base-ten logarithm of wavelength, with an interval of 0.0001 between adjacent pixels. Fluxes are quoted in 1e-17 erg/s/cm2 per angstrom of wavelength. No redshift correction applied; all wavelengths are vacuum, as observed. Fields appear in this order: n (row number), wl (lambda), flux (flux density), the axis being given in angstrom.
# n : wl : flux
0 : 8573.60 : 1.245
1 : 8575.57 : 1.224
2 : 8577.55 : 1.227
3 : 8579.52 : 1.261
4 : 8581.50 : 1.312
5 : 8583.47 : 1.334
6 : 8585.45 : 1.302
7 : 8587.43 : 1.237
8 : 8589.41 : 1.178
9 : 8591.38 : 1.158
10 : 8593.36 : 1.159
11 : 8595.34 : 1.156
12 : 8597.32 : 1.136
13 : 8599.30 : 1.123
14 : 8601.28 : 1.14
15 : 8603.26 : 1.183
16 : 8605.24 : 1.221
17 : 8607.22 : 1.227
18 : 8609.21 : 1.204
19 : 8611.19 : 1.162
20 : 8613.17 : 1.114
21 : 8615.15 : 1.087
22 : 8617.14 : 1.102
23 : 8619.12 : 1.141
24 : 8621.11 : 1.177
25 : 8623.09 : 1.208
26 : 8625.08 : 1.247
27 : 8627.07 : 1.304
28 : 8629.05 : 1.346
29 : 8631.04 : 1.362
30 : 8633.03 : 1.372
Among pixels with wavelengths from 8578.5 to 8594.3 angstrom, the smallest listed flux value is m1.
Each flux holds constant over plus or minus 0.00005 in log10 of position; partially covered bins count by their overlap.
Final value 1.158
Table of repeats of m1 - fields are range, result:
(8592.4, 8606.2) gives 1.123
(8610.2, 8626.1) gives 1.087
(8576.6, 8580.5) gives 1.227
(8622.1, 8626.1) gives 1.208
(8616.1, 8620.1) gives 1.102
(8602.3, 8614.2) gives 1.114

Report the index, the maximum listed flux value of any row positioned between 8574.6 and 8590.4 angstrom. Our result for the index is 1.334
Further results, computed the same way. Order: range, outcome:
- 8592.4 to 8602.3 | 1.159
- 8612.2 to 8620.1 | 1.141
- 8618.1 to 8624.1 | 1.208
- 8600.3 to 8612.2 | 1.227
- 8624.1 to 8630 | 1.346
